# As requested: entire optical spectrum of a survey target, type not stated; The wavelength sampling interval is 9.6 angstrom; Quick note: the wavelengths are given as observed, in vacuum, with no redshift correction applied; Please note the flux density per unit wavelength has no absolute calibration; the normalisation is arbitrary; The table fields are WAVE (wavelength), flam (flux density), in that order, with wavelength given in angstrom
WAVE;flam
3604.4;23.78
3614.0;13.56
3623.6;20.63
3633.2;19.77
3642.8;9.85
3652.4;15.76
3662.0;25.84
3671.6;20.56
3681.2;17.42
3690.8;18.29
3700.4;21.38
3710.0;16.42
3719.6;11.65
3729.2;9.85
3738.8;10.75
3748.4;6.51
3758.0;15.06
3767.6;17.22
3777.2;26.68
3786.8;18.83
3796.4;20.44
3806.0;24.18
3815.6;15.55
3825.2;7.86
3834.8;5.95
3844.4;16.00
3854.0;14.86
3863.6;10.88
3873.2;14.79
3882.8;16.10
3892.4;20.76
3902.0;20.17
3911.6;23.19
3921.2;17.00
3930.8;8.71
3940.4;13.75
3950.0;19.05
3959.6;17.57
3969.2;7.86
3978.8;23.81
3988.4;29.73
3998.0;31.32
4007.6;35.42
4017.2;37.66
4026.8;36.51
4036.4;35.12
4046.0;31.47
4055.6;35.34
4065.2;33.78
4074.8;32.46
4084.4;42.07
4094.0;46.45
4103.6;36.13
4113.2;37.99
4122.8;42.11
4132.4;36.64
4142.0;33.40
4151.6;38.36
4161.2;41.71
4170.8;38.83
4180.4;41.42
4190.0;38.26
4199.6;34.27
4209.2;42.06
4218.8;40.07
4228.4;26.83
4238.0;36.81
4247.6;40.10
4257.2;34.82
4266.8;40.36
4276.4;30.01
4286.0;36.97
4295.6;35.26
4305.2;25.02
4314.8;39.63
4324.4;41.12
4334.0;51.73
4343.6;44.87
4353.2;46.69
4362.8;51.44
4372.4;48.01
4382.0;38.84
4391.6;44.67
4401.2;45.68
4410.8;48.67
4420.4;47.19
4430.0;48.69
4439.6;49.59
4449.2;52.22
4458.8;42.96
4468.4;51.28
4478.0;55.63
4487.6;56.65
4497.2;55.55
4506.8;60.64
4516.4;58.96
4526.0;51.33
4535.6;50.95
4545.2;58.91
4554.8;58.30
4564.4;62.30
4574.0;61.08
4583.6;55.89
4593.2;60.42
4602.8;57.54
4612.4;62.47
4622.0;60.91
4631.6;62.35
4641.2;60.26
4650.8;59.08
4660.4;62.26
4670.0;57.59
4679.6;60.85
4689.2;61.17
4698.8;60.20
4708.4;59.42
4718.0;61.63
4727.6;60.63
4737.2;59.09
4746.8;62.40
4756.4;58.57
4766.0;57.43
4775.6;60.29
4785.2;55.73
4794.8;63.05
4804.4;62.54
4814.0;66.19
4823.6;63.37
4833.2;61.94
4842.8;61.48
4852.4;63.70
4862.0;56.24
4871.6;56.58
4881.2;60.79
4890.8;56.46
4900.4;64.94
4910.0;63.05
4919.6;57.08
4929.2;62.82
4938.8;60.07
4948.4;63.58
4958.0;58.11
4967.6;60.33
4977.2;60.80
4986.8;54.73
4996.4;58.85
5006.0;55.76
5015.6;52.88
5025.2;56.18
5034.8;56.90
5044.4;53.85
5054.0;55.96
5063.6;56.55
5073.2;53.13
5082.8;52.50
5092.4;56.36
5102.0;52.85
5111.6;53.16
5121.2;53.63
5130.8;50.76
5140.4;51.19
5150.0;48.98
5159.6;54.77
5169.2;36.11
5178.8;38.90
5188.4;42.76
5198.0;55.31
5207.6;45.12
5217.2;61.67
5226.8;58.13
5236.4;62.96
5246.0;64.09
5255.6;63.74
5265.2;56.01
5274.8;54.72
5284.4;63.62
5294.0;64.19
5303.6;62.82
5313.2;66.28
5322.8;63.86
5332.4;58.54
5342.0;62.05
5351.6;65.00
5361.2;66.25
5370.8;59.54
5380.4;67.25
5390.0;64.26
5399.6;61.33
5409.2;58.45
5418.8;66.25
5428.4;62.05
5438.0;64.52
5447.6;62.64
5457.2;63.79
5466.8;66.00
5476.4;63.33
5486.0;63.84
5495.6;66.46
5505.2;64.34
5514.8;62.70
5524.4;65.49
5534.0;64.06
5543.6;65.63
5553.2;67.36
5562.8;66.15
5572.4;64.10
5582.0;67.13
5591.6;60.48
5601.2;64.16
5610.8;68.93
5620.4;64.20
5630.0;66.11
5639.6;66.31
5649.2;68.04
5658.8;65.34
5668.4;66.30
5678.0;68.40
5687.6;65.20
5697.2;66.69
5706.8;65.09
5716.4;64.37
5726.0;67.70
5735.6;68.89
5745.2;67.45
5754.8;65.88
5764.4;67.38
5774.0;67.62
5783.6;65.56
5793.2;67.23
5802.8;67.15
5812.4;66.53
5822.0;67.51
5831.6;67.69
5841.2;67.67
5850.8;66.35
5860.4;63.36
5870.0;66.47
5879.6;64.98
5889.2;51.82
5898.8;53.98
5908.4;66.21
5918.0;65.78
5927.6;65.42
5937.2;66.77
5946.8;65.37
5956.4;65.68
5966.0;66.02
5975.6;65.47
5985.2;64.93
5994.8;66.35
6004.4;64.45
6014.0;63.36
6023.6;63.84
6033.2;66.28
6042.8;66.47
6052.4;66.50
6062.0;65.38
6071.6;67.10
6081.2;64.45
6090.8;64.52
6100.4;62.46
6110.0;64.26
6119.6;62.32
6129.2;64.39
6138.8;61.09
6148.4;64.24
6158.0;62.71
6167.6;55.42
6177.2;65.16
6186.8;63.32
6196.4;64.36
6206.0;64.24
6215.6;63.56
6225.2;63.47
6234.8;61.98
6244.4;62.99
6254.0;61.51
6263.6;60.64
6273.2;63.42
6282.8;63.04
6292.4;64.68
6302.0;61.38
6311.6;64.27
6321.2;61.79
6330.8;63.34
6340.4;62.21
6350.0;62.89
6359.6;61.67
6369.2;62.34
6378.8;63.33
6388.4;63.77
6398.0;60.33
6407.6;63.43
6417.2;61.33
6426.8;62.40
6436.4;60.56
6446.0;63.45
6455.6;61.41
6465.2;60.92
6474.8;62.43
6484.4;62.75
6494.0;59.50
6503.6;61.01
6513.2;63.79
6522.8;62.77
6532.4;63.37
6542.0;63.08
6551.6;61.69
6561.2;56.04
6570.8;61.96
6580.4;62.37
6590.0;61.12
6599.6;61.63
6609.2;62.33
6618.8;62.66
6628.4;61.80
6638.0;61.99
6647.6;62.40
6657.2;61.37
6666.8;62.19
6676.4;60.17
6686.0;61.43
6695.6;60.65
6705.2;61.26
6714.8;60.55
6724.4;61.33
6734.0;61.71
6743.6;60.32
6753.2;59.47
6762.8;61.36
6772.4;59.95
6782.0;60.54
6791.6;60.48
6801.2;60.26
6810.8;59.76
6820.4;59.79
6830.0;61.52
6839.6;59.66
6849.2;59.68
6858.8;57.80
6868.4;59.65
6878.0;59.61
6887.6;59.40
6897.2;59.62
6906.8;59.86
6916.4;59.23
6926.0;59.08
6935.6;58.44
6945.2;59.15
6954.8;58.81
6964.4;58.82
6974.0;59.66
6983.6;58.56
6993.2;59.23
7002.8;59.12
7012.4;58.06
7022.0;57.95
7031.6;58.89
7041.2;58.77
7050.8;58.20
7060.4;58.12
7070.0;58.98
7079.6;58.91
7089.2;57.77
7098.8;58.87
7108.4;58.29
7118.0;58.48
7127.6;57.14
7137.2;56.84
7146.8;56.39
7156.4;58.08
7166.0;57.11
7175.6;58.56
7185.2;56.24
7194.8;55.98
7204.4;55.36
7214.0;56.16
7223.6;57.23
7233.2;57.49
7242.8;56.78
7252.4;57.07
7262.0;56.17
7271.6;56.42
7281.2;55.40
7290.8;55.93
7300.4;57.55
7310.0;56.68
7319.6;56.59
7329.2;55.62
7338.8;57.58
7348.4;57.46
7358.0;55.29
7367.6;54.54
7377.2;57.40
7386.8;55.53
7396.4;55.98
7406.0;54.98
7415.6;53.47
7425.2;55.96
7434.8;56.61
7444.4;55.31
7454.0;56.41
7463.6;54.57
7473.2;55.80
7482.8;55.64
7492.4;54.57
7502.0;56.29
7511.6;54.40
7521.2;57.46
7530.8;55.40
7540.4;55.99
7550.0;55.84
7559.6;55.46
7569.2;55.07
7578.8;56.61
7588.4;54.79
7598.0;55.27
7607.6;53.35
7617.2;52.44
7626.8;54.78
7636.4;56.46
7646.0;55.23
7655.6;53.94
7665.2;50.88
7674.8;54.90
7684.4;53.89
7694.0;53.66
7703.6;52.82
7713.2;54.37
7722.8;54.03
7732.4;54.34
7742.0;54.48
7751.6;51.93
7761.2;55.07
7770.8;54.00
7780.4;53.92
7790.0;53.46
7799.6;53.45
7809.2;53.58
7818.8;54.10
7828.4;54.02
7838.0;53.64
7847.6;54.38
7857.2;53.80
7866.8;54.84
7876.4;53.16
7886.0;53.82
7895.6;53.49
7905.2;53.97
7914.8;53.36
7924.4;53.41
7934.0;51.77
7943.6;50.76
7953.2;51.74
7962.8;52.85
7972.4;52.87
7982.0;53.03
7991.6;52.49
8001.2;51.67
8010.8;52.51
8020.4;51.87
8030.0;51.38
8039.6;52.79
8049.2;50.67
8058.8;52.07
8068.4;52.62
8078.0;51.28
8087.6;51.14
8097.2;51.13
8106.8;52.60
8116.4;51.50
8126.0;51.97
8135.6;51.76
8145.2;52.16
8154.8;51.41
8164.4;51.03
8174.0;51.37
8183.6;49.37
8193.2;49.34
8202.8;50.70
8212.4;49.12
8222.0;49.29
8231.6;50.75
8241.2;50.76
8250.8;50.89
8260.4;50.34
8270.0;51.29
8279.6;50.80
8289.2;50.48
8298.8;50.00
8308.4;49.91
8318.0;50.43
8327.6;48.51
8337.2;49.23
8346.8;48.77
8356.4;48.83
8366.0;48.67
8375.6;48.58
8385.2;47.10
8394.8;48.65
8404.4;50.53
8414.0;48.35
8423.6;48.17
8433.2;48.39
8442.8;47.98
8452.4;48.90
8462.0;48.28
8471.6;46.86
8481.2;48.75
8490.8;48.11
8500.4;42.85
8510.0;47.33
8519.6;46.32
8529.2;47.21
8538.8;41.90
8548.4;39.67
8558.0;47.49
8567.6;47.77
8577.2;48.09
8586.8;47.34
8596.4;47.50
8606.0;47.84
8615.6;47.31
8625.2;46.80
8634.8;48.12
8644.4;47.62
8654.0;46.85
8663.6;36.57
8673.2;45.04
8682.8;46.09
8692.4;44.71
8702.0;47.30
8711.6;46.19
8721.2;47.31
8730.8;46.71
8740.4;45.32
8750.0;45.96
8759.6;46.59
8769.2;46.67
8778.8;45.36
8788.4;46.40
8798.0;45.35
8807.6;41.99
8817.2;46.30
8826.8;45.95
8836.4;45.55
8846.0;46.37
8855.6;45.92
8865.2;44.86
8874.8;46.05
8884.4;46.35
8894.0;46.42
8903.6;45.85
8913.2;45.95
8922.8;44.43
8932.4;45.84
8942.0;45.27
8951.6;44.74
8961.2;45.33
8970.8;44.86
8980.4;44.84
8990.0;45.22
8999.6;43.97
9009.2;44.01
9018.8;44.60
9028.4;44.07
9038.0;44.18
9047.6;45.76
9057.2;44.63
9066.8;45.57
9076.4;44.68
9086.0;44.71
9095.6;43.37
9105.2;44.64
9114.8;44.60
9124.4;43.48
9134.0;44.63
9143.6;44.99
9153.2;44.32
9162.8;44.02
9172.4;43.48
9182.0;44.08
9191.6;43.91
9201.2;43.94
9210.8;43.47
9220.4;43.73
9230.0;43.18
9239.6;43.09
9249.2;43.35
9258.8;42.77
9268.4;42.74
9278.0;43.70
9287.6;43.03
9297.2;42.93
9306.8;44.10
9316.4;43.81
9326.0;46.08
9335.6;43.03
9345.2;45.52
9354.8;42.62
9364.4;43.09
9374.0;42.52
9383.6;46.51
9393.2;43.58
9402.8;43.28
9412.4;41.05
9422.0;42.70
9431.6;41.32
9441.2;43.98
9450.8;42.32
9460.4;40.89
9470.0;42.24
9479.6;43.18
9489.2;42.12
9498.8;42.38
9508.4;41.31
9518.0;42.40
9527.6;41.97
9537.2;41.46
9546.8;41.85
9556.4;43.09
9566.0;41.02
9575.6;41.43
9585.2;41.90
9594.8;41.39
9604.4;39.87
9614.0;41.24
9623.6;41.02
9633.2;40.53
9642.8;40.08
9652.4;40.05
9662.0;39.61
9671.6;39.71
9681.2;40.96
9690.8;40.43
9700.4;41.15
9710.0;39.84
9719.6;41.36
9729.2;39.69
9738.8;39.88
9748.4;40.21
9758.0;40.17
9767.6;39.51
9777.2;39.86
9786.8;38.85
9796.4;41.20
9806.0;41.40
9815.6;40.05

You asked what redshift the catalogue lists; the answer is 0.000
